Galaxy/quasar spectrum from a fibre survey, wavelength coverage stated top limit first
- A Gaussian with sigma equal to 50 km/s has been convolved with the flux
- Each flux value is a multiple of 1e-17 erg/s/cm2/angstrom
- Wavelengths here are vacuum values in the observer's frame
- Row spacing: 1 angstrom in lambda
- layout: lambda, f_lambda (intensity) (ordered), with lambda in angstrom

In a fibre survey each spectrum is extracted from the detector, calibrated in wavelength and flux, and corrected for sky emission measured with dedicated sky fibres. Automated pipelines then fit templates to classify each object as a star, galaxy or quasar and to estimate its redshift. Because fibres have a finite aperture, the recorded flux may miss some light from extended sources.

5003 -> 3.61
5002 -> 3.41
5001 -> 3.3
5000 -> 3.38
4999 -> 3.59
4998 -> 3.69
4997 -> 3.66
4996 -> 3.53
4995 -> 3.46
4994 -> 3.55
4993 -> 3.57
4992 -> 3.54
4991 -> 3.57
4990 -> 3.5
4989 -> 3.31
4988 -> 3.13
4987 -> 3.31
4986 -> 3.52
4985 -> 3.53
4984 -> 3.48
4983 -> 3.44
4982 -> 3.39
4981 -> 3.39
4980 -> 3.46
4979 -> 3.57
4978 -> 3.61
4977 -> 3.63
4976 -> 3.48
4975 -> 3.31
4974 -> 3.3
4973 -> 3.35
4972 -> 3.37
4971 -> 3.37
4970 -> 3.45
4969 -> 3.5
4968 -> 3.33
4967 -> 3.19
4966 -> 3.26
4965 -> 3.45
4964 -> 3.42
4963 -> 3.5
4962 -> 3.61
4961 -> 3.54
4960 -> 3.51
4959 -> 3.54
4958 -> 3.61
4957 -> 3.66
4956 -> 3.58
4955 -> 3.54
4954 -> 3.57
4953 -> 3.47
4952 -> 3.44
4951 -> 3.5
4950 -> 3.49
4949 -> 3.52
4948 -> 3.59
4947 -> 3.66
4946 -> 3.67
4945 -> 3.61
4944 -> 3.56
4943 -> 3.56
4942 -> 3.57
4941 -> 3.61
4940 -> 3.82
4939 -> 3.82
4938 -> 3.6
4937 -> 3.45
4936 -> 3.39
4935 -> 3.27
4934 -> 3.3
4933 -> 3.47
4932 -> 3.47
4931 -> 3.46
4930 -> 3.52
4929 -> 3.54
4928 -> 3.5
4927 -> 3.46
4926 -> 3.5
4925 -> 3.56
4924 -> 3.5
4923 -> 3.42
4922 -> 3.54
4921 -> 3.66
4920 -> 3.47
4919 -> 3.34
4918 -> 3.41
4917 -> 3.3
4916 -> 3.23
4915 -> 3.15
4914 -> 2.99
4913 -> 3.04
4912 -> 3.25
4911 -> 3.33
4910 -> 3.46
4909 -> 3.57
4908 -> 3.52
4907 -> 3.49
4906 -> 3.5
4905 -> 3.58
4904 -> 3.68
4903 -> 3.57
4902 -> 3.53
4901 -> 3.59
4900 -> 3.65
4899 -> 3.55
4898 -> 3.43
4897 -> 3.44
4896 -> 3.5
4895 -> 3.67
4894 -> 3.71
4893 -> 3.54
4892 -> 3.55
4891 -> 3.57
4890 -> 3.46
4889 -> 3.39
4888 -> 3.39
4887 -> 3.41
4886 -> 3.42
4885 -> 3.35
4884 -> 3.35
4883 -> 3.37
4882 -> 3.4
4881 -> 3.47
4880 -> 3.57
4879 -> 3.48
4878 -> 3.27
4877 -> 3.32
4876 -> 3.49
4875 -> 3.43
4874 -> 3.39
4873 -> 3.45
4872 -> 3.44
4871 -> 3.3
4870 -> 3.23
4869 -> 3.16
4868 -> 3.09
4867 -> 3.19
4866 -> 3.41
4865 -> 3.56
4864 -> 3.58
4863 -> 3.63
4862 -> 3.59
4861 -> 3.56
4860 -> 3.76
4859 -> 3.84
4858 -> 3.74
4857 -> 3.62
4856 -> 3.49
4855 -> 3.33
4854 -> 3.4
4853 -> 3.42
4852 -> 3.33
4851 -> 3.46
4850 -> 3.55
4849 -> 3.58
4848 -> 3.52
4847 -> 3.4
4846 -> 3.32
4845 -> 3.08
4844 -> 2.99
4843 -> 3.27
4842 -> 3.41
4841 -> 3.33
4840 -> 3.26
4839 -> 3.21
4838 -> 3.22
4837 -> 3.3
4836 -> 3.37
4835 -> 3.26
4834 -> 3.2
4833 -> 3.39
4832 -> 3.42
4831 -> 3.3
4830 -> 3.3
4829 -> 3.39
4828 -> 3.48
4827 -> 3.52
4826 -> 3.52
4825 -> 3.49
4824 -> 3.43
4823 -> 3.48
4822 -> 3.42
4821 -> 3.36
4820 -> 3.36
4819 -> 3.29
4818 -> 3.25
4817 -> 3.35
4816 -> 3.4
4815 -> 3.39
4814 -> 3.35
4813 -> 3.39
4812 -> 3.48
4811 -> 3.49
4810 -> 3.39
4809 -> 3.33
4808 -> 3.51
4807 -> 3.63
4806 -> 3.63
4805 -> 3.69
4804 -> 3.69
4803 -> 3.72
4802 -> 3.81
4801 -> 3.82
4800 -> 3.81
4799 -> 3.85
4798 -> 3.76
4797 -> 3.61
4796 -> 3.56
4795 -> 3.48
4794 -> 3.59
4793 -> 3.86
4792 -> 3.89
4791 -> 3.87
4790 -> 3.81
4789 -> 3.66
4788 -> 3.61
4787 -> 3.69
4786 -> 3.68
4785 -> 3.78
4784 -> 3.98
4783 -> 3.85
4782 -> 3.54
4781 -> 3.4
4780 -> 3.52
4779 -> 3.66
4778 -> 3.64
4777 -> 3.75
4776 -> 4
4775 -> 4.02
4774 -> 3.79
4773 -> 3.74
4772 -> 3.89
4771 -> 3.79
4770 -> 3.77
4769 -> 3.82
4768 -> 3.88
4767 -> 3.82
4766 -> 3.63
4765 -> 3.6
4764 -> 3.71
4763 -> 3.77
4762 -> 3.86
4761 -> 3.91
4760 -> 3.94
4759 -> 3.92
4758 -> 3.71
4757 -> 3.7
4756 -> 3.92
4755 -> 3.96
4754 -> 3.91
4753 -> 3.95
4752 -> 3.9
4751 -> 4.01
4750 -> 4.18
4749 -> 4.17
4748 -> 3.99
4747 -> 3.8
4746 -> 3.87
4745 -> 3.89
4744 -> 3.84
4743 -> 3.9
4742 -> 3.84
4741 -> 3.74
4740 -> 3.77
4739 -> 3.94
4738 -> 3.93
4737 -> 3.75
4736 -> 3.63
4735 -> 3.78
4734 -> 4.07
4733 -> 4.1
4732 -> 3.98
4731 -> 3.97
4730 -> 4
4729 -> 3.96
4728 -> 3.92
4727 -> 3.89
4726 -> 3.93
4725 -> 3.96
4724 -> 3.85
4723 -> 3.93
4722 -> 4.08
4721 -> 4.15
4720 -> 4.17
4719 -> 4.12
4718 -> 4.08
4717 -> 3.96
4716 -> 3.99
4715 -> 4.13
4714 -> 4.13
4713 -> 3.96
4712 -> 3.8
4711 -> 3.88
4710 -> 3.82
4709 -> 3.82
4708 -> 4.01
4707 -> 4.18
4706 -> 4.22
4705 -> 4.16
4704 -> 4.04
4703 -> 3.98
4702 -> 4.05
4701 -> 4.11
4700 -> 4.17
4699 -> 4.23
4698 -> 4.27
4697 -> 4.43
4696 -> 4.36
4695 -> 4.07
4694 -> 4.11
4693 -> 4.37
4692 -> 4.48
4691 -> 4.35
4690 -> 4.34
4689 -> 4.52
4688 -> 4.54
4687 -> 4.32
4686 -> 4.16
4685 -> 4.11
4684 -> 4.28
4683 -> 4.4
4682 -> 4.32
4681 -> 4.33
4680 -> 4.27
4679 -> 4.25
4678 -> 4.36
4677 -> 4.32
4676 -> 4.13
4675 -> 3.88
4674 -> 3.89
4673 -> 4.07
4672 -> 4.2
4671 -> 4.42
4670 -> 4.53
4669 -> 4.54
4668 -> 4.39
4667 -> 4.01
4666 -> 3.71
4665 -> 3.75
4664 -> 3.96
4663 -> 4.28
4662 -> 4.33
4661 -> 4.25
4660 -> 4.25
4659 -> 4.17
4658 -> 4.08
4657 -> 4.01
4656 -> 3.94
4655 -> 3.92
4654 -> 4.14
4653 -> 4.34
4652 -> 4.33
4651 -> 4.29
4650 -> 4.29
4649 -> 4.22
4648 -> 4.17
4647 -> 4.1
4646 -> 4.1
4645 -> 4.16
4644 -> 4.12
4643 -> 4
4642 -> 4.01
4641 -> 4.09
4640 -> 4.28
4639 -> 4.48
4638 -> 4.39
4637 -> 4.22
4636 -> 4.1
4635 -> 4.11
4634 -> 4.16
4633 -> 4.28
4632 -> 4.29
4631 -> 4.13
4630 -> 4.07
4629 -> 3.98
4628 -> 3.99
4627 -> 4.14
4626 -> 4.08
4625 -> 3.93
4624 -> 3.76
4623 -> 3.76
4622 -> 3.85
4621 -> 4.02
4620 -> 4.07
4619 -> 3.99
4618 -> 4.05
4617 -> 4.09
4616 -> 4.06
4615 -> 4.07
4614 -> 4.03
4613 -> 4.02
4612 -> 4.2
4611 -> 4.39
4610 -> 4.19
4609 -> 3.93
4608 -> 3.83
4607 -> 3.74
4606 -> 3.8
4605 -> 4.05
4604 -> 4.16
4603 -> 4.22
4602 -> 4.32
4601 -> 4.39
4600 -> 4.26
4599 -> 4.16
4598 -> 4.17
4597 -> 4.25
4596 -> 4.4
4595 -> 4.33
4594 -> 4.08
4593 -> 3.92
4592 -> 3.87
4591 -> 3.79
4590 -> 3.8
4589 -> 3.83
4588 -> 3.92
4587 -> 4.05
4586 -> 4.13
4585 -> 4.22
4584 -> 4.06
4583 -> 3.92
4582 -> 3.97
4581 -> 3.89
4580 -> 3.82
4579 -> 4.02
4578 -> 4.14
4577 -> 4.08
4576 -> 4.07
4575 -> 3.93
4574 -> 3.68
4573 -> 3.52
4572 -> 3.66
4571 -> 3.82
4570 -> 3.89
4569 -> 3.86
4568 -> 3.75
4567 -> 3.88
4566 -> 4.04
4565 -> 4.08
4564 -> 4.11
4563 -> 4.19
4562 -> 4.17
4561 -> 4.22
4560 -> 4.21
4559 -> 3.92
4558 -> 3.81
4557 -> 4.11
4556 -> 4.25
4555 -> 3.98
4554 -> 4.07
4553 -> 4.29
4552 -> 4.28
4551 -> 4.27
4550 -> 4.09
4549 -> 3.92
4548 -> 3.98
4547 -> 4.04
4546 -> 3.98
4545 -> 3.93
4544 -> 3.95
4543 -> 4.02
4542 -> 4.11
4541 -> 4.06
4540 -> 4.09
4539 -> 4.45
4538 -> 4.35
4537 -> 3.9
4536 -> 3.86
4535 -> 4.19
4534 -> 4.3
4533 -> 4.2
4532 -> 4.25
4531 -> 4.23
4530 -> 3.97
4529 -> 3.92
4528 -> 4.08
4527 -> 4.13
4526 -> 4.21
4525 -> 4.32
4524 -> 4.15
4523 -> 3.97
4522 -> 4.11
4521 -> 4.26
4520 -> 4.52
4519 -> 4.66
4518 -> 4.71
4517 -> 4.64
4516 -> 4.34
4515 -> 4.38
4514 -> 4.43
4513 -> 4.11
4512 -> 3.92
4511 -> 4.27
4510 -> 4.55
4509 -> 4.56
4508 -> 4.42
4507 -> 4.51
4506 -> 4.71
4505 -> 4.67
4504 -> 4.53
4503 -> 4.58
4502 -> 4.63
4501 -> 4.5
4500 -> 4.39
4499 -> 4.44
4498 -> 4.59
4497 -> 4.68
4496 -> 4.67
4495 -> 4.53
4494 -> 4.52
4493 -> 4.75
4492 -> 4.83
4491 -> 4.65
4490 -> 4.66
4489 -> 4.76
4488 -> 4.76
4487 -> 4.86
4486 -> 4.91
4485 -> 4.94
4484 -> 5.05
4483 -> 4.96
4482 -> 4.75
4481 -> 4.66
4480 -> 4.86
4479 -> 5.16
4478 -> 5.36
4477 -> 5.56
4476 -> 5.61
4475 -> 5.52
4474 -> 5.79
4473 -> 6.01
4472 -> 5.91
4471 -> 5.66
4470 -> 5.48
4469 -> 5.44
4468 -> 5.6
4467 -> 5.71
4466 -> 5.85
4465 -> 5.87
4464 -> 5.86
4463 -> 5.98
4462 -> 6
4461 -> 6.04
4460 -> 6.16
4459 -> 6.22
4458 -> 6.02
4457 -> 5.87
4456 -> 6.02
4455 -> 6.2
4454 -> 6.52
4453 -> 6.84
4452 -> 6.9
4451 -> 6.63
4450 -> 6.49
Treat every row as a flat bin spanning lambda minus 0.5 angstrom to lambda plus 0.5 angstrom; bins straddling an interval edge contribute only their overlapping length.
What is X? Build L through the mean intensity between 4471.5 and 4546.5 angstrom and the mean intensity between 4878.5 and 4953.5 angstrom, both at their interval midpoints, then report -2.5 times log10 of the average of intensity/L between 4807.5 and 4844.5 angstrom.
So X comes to 0.110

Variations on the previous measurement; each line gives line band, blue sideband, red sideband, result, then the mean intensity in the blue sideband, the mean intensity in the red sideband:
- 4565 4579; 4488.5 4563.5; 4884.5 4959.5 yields 0.085 mag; 4.29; 3.49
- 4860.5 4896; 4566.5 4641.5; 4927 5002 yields 0.058 mag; 4.04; 3.49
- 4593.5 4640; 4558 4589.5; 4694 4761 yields -0.037 mag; 3.97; 3.98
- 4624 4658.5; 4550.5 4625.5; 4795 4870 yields -0.064 mag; 4.03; 3.45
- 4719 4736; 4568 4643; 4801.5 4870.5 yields -0.074 mag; 4.04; 3.42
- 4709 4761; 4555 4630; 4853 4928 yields -0.053 mag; 4.02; 3.45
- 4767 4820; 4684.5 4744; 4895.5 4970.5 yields 0.057 mag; 4.06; 3.48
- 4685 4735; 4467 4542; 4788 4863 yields -0.054 mag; 4.64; 3.49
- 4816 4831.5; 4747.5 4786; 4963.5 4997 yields 0.099 mag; 3.82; 3.44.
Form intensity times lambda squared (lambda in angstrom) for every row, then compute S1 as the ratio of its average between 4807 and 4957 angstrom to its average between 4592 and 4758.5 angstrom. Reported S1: 0.9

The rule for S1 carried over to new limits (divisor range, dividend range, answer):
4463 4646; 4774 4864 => 0.91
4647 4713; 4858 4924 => 0.90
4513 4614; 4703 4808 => 1.02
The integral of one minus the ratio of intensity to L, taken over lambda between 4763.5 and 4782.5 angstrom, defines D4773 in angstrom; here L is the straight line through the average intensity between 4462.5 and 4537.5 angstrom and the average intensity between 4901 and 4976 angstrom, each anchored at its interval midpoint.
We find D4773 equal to 1.0 angstrom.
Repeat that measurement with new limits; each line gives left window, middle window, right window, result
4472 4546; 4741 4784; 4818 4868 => -1.7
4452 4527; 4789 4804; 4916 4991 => 1.0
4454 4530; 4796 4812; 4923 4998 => 1.4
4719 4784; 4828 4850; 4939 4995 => 2.3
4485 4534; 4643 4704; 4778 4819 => -3.5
